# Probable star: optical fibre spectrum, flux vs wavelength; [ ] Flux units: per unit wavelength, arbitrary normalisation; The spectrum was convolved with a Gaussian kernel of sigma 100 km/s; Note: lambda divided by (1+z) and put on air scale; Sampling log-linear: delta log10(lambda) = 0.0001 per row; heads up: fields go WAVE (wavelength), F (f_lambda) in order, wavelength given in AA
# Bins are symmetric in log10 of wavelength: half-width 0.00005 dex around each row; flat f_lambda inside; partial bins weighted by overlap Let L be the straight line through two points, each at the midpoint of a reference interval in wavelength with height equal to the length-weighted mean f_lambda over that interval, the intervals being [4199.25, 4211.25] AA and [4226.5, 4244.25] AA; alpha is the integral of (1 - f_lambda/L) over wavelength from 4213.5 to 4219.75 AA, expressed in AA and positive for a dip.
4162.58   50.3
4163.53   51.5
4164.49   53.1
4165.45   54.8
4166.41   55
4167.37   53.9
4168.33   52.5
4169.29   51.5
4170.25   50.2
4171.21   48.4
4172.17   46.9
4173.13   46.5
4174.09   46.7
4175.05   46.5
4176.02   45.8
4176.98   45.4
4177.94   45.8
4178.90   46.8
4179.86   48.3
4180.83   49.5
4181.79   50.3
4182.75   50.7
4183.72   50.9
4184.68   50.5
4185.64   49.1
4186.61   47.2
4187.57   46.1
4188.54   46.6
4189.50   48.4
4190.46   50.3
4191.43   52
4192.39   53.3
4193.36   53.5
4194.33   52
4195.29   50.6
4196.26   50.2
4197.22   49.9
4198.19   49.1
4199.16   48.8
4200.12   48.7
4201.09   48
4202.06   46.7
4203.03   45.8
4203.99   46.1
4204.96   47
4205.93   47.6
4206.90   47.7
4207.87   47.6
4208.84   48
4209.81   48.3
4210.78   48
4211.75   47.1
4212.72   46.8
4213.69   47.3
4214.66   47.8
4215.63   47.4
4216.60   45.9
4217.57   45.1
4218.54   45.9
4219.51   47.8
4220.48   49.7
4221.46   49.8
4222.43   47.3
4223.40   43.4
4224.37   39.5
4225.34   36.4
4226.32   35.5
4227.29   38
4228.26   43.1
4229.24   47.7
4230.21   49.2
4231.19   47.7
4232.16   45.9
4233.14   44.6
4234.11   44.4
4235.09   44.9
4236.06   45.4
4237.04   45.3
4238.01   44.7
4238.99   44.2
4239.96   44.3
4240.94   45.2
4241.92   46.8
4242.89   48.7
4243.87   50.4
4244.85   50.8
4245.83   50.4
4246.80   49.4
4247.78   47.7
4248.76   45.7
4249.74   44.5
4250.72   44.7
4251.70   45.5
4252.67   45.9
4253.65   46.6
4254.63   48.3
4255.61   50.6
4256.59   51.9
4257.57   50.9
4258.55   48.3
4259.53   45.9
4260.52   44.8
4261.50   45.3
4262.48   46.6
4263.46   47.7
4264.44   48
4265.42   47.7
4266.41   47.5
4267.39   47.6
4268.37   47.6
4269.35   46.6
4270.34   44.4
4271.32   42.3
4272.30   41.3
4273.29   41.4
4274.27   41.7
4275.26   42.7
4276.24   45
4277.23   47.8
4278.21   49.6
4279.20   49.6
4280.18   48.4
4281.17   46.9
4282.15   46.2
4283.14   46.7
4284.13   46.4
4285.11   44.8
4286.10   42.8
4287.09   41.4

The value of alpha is 0.0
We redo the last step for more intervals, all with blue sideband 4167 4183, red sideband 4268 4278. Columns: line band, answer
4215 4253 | 0.2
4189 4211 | -0.8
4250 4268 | -1.0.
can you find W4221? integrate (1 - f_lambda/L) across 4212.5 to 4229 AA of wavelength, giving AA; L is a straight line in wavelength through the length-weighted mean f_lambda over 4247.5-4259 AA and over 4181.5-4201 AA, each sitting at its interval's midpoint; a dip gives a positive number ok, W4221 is 1.4 AA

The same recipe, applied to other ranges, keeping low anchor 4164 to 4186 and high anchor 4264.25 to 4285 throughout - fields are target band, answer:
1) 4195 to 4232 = 1.3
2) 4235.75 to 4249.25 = 0.0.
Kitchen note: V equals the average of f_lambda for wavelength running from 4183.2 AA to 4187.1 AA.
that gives 49.4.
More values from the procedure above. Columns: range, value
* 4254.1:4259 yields 50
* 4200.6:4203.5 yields 46.7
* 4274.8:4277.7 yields 45.2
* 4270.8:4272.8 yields 41.9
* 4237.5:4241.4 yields 44.6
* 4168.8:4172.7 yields 49.2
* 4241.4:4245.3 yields 49.1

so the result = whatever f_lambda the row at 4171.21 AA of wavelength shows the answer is 48.4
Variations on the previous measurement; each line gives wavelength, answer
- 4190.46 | 50.3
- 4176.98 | 45.4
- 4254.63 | 48.3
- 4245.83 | 50.4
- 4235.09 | 44.9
